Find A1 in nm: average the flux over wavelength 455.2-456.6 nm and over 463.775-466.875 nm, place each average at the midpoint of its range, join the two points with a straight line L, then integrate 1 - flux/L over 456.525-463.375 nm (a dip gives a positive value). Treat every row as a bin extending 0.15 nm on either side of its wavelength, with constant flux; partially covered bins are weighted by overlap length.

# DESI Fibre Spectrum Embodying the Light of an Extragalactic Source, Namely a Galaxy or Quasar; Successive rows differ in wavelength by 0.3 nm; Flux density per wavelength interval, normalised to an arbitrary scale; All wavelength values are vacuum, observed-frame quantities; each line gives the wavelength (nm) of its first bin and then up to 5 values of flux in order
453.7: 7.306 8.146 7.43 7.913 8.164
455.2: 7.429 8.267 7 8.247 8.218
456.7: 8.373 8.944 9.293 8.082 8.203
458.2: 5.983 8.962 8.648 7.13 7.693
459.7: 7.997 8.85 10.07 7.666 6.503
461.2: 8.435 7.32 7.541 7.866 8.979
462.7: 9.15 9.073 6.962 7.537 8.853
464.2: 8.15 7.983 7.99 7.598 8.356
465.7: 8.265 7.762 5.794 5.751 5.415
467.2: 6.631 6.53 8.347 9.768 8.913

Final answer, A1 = -0.38 nm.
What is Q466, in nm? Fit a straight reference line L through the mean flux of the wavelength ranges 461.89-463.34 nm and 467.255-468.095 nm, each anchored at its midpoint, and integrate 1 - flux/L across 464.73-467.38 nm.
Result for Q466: 0.32 nm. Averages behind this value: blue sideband 8.48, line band 7.03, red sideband 7.75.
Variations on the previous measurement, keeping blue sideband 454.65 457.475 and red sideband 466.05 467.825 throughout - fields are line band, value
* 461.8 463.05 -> -0.26 nm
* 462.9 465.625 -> -0.50 nm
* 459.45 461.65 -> -0.19 nm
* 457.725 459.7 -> -0.01 nm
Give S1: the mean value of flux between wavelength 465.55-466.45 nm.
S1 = 7.27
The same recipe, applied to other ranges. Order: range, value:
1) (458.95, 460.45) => 8.35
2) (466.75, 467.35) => 6.02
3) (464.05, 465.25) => 7.93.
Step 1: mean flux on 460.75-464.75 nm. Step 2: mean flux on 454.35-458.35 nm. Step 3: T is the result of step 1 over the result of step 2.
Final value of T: 1.00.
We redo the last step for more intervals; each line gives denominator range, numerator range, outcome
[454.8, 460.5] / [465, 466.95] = 0.86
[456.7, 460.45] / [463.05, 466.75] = 0.92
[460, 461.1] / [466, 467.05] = 0.73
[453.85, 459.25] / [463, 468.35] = 0.94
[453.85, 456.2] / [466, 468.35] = 0.90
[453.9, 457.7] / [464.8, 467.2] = 0.87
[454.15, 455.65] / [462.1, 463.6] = 1.07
